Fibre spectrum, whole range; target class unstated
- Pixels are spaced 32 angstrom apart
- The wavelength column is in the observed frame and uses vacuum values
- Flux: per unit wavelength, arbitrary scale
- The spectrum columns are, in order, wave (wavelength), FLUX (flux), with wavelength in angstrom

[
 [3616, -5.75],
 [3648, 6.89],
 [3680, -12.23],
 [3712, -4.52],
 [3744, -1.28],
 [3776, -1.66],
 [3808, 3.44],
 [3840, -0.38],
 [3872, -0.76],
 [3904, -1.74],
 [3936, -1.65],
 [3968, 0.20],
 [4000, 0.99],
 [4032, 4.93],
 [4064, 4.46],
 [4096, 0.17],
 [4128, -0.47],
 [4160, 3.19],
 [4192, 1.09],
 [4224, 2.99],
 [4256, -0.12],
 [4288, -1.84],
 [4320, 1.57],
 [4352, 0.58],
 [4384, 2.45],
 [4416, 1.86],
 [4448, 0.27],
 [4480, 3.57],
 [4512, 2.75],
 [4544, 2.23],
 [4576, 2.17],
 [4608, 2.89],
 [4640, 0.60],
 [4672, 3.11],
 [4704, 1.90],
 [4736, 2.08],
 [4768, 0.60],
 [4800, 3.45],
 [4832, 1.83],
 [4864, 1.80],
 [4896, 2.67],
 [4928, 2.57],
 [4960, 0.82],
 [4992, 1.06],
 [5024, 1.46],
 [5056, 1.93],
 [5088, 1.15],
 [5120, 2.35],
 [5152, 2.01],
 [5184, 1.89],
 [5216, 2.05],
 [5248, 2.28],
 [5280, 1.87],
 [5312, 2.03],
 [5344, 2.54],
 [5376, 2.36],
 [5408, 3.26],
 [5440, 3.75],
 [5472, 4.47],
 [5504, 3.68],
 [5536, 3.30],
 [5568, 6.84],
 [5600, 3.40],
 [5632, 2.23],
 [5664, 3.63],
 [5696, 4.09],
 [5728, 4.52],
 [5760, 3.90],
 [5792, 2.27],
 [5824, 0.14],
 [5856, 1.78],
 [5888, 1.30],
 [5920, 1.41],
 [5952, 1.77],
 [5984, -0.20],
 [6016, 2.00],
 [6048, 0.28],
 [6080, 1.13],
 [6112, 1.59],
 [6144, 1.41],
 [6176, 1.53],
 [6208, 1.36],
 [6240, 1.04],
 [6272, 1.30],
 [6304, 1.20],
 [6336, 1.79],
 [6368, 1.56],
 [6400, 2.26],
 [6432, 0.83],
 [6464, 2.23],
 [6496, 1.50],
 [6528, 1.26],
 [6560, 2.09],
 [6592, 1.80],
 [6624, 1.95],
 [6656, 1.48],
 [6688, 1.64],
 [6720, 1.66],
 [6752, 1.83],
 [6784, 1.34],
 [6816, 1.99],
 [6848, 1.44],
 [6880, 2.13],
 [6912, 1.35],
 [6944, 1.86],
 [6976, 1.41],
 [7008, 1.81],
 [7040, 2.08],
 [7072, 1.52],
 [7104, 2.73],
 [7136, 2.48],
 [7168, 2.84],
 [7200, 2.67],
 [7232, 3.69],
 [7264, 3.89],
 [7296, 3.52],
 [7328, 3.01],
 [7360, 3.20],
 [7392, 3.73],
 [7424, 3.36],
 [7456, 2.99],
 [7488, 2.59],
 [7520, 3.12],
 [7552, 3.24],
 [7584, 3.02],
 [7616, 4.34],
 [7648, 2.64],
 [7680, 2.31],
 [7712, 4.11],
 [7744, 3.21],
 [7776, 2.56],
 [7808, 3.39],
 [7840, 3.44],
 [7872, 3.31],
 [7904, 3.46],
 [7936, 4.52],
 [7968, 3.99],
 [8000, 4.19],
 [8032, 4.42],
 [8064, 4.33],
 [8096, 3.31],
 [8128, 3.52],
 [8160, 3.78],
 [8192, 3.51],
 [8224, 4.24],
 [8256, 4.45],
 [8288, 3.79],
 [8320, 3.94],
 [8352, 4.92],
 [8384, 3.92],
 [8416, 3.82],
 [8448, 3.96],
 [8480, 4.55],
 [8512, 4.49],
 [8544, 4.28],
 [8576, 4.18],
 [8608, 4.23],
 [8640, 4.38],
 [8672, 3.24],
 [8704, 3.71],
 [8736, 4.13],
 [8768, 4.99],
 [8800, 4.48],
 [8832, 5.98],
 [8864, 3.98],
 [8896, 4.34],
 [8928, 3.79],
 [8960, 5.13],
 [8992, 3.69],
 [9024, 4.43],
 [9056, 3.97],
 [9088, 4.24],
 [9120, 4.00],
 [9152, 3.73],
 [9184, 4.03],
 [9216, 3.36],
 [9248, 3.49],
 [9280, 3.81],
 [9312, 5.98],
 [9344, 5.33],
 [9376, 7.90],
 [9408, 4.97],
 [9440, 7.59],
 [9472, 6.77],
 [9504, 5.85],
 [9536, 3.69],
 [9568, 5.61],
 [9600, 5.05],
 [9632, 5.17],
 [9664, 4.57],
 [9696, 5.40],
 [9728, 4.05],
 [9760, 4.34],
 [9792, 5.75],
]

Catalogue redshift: 0.78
